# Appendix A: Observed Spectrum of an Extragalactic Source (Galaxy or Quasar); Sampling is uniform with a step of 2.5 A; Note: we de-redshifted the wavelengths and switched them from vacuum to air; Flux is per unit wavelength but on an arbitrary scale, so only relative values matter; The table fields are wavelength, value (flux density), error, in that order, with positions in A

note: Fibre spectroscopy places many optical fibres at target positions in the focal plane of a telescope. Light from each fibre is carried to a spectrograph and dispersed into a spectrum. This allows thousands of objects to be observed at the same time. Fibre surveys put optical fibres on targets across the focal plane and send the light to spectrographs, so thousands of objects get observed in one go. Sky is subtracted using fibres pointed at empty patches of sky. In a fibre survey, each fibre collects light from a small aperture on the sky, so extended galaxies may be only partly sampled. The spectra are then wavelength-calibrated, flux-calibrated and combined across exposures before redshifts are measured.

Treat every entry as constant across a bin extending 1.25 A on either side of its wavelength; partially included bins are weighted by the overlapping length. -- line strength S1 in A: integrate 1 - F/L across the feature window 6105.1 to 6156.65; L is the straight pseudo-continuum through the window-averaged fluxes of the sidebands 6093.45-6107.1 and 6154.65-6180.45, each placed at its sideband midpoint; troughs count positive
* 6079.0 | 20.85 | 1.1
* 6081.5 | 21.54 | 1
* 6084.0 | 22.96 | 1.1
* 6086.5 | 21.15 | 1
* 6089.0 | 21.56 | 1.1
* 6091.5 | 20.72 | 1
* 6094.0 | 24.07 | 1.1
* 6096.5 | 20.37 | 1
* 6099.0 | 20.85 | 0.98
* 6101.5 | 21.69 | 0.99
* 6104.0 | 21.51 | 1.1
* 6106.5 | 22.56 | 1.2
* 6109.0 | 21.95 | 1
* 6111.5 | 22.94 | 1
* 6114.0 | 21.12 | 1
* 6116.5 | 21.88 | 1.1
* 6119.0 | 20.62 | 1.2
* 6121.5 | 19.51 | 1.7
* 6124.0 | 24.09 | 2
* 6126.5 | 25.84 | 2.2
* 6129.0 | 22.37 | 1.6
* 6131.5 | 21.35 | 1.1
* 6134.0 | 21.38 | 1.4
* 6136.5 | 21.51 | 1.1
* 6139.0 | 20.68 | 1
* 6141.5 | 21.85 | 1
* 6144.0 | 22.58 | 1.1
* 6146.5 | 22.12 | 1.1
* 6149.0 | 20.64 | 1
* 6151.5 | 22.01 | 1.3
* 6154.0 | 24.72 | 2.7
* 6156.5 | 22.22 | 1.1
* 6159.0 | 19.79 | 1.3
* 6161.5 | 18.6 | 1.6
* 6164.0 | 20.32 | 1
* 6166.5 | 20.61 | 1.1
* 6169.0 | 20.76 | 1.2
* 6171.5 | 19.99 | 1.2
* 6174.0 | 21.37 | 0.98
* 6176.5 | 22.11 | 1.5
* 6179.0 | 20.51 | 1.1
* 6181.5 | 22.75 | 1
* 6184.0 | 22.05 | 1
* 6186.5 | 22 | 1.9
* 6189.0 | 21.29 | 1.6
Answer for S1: -2.0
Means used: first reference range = 21.7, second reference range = 20.7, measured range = 22.1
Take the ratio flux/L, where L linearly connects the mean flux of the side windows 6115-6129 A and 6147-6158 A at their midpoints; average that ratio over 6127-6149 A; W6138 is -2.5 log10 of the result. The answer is 0.03 mag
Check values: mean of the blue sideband 22.4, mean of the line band 21.8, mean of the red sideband 22.3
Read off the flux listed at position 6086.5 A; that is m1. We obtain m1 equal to 21.15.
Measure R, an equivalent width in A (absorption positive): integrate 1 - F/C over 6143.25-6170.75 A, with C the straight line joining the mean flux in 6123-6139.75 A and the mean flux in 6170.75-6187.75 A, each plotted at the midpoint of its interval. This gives 0.9 A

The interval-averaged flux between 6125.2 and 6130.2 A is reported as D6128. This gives 24.1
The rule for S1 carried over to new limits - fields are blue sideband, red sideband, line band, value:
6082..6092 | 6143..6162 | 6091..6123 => 0.16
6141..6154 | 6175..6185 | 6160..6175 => 1.16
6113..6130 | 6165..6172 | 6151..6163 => -0.28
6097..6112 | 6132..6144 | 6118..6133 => -0.50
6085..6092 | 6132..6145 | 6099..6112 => -0.36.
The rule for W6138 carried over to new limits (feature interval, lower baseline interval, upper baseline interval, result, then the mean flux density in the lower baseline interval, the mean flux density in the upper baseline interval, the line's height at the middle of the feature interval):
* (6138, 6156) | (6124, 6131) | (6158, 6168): -0.025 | 23.8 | 19.9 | 21.6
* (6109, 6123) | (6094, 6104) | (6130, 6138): 0.005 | 21.4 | 21.4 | 21.4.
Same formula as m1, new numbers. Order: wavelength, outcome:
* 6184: 22.05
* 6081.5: 21.54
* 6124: 24.09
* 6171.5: 19.99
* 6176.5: 22.11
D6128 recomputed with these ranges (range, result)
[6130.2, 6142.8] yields 21.4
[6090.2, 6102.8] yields 21.5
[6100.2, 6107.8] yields 21.9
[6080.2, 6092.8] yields 21.6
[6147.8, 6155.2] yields 22.5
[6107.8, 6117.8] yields 22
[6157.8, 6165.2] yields 19.6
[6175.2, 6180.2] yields 21.3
